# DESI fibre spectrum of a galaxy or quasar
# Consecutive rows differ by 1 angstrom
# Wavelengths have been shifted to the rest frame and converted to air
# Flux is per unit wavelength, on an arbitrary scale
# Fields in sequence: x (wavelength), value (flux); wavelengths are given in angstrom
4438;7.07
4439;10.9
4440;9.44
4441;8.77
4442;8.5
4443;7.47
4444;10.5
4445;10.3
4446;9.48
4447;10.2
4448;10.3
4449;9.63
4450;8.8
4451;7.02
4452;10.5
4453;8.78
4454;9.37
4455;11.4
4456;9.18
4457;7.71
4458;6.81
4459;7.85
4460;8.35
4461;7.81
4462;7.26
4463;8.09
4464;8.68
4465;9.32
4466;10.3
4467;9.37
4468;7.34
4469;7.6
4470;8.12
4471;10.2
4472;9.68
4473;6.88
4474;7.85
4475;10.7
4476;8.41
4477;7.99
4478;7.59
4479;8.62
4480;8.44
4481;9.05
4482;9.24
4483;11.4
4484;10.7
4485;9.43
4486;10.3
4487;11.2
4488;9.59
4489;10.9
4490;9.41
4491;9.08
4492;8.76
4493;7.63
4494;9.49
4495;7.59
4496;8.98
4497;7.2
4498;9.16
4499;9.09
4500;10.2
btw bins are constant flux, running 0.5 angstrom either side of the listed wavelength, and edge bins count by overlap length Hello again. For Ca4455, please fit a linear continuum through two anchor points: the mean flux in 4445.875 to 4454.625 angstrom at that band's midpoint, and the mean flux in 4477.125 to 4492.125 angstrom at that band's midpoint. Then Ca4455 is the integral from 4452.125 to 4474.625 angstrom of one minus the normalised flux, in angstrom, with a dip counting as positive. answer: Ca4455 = 2.03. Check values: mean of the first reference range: 9.37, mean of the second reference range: 9.56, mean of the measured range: 8.59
